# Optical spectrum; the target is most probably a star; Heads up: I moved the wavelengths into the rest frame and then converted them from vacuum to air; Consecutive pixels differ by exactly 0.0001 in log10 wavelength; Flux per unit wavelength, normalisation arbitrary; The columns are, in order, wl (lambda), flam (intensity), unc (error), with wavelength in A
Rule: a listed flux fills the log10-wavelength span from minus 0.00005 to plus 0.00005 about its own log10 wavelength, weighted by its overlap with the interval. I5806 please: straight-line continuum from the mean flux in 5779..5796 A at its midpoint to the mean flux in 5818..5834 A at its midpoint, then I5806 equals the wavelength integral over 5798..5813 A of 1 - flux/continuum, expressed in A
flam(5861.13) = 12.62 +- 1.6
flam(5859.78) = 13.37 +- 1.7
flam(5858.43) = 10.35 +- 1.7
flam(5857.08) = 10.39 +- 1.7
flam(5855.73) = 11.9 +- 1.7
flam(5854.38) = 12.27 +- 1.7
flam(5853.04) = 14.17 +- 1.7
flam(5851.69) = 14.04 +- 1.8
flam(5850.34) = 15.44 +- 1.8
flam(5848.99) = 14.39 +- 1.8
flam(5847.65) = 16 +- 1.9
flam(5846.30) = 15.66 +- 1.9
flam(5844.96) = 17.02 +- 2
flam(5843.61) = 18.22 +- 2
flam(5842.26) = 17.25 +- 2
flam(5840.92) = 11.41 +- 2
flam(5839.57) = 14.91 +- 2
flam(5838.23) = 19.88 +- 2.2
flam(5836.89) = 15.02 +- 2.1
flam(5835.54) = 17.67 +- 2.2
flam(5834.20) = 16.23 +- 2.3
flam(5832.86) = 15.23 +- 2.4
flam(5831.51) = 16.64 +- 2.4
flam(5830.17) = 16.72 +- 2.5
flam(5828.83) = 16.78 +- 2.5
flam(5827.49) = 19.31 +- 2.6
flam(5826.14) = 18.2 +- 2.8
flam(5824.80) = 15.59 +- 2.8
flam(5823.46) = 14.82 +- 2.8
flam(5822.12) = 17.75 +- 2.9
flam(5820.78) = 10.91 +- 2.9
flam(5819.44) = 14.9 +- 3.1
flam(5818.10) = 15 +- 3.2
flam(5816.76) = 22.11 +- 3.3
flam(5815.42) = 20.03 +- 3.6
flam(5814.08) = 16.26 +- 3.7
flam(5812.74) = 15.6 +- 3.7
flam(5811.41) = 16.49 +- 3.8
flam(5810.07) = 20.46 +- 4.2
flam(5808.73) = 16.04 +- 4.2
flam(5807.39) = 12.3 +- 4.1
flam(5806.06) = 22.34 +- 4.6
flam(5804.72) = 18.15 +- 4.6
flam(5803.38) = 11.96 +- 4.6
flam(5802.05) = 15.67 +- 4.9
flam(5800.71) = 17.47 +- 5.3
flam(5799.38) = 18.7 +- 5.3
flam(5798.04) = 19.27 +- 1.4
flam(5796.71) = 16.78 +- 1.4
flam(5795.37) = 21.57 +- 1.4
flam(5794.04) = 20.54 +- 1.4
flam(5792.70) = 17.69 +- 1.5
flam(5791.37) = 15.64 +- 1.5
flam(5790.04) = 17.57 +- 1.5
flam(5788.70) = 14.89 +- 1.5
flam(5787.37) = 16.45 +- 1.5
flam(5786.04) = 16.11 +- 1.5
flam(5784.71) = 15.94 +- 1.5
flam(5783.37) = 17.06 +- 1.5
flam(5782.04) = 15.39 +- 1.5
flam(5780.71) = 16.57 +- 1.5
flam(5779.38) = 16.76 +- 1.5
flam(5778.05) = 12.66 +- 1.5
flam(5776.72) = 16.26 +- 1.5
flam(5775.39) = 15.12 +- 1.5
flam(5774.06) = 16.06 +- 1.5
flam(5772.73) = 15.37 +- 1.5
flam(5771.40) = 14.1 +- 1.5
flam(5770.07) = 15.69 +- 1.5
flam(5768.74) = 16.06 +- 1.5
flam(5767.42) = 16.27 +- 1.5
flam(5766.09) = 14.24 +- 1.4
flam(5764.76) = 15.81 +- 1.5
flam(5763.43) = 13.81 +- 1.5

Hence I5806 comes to -0.4 A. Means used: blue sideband 17.1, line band 17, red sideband 16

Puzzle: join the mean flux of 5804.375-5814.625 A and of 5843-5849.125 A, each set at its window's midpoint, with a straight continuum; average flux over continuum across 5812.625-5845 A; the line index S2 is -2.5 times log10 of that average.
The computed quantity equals 0.02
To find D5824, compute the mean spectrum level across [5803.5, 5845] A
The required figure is 16.7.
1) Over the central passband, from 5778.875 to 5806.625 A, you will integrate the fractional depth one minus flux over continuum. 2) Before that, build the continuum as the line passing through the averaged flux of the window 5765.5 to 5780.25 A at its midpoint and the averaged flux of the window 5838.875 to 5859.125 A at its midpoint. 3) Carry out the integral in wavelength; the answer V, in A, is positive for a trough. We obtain -4.0 A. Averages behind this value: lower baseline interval 15.4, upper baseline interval 14.2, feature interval 17.2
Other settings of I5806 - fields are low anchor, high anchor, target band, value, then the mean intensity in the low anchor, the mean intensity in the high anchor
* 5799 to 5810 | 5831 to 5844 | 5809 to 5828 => -0.5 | 16.7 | 16.2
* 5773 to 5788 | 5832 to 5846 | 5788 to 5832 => -2.9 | 15.8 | 16.3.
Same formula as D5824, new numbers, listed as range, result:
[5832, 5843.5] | 16.1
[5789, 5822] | 17.2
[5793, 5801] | 19.1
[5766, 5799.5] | 16.5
